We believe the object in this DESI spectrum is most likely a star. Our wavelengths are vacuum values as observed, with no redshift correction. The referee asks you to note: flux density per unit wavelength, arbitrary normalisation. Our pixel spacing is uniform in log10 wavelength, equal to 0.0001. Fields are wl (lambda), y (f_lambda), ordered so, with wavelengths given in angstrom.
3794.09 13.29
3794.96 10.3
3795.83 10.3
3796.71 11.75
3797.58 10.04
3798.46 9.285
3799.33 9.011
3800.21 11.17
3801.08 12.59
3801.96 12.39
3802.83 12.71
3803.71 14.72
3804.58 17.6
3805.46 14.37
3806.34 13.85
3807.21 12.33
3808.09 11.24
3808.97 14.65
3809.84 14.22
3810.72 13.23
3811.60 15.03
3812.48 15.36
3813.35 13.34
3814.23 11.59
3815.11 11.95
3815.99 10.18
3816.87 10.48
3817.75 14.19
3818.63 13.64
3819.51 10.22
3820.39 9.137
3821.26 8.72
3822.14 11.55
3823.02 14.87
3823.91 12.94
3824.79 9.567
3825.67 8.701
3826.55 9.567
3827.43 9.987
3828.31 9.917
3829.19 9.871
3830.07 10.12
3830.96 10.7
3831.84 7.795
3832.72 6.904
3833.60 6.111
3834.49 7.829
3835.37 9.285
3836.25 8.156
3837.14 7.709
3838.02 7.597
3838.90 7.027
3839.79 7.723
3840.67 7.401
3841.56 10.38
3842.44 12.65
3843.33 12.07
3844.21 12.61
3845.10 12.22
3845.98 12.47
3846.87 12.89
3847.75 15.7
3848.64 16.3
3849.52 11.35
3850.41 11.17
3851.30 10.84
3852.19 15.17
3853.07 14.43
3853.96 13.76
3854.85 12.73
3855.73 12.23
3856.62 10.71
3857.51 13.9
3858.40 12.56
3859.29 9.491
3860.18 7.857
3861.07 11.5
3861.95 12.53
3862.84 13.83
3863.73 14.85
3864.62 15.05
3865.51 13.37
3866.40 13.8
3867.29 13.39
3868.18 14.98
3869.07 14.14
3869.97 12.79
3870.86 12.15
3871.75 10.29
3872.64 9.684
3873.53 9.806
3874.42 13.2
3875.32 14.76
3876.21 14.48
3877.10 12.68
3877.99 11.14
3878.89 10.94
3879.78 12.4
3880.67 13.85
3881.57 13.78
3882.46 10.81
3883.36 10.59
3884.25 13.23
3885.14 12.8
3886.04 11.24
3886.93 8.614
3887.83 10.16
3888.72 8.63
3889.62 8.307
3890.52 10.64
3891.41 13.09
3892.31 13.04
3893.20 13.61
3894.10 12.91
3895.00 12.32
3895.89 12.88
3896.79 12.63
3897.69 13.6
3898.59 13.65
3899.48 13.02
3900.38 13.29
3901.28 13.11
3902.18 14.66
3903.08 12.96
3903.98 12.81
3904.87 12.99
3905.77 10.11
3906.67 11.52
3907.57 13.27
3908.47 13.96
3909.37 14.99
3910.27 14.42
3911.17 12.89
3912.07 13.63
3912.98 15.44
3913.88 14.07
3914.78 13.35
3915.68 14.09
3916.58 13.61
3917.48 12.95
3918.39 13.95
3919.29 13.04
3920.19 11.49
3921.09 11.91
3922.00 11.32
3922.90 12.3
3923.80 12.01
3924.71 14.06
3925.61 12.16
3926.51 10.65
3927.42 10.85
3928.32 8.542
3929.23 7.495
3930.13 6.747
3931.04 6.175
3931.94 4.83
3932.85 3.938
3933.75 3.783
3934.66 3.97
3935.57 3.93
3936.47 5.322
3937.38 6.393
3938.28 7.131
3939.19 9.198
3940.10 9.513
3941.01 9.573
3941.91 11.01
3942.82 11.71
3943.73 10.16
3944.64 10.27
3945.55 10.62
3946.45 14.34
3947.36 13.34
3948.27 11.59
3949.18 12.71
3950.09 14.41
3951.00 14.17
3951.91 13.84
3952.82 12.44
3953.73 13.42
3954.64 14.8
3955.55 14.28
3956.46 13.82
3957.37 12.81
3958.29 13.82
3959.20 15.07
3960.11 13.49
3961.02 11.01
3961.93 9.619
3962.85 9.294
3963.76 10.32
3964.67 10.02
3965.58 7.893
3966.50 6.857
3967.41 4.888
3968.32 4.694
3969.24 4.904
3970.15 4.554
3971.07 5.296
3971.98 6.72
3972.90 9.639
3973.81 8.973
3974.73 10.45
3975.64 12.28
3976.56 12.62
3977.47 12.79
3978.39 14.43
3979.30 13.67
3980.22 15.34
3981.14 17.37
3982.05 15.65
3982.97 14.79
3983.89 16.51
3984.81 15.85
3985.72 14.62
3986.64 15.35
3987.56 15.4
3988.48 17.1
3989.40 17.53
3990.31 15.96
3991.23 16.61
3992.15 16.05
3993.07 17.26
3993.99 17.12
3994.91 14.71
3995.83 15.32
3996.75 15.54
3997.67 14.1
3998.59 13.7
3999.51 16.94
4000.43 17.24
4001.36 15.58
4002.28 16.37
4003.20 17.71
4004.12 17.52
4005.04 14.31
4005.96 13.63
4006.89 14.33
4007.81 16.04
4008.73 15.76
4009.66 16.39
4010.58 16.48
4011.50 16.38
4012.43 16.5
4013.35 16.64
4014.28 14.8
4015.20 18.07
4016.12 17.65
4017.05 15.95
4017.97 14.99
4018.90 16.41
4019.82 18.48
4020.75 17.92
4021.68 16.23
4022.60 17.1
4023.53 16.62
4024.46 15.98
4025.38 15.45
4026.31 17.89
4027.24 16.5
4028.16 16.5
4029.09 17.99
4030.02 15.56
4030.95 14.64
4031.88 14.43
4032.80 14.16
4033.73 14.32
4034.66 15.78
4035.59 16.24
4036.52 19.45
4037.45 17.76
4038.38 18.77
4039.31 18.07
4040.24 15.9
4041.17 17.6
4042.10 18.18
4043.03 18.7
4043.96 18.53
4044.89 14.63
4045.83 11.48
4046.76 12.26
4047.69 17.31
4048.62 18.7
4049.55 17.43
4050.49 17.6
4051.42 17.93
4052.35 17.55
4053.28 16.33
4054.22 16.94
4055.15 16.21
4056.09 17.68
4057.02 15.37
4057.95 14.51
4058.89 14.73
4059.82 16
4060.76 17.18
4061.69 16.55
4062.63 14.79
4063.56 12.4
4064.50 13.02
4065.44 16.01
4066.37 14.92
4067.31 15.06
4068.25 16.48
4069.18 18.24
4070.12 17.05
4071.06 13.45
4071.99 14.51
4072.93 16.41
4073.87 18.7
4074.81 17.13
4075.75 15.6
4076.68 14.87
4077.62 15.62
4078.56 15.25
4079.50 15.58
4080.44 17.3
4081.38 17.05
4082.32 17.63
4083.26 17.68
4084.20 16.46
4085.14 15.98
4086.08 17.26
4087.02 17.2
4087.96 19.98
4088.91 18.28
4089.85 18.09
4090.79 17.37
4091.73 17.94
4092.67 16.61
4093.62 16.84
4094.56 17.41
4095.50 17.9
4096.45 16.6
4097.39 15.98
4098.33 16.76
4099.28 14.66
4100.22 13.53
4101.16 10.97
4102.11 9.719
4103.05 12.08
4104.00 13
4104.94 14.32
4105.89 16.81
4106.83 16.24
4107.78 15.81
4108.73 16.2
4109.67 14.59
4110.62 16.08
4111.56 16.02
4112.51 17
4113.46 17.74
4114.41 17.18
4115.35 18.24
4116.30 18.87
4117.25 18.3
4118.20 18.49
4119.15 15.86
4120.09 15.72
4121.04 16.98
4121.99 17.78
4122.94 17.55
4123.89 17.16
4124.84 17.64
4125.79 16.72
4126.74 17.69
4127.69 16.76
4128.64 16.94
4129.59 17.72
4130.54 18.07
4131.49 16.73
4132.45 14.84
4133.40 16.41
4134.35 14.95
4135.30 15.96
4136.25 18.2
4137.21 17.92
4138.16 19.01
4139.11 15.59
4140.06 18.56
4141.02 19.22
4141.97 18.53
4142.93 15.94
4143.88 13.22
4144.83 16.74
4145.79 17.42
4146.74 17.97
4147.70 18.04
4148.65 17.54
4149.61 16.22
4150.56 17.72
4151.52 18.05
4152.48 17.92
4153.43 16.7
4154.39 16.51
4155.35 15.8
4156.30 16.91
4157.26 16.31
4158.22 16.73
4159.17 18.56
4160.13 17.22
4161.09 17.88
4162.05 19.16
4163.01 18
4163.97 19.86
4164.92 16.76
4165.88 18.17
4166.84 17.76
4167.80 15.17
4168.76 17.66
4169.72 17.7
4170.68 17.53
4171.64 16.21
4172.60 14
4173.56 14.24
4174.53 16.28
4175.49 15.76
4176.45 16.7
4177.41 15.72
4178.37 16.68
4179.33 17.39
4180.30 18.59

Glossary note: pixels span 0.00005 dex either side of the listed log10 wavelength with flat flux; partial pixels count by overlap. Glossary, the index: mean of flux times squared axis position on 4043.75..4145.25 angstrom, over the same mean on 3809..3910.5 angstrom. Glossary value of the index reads 1.6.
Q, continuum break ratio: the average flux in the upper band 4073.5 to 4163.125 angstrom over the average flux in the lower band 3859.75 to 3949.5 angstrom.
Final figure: 1.4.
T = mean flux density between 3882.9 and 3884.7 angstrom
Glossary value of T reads 11.9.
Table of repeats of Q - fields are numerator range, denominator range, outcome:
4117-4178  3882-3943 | 1.53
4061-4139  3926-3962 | 1.59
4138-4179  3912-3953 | 1.61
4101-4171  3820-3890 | 1.48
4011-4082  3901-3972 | 1.51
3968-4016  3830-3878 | 1.24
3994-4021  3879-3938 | 1.41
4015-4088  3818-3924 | 1.38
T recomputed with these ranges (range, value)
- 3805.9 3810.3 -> 13.3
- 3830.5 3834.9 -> 7.86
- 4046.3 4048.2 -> 14.9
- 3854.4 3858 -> 12.4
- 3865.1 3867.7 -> 13.5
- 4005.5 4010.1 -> 15.2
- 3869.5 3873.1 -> 11.2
